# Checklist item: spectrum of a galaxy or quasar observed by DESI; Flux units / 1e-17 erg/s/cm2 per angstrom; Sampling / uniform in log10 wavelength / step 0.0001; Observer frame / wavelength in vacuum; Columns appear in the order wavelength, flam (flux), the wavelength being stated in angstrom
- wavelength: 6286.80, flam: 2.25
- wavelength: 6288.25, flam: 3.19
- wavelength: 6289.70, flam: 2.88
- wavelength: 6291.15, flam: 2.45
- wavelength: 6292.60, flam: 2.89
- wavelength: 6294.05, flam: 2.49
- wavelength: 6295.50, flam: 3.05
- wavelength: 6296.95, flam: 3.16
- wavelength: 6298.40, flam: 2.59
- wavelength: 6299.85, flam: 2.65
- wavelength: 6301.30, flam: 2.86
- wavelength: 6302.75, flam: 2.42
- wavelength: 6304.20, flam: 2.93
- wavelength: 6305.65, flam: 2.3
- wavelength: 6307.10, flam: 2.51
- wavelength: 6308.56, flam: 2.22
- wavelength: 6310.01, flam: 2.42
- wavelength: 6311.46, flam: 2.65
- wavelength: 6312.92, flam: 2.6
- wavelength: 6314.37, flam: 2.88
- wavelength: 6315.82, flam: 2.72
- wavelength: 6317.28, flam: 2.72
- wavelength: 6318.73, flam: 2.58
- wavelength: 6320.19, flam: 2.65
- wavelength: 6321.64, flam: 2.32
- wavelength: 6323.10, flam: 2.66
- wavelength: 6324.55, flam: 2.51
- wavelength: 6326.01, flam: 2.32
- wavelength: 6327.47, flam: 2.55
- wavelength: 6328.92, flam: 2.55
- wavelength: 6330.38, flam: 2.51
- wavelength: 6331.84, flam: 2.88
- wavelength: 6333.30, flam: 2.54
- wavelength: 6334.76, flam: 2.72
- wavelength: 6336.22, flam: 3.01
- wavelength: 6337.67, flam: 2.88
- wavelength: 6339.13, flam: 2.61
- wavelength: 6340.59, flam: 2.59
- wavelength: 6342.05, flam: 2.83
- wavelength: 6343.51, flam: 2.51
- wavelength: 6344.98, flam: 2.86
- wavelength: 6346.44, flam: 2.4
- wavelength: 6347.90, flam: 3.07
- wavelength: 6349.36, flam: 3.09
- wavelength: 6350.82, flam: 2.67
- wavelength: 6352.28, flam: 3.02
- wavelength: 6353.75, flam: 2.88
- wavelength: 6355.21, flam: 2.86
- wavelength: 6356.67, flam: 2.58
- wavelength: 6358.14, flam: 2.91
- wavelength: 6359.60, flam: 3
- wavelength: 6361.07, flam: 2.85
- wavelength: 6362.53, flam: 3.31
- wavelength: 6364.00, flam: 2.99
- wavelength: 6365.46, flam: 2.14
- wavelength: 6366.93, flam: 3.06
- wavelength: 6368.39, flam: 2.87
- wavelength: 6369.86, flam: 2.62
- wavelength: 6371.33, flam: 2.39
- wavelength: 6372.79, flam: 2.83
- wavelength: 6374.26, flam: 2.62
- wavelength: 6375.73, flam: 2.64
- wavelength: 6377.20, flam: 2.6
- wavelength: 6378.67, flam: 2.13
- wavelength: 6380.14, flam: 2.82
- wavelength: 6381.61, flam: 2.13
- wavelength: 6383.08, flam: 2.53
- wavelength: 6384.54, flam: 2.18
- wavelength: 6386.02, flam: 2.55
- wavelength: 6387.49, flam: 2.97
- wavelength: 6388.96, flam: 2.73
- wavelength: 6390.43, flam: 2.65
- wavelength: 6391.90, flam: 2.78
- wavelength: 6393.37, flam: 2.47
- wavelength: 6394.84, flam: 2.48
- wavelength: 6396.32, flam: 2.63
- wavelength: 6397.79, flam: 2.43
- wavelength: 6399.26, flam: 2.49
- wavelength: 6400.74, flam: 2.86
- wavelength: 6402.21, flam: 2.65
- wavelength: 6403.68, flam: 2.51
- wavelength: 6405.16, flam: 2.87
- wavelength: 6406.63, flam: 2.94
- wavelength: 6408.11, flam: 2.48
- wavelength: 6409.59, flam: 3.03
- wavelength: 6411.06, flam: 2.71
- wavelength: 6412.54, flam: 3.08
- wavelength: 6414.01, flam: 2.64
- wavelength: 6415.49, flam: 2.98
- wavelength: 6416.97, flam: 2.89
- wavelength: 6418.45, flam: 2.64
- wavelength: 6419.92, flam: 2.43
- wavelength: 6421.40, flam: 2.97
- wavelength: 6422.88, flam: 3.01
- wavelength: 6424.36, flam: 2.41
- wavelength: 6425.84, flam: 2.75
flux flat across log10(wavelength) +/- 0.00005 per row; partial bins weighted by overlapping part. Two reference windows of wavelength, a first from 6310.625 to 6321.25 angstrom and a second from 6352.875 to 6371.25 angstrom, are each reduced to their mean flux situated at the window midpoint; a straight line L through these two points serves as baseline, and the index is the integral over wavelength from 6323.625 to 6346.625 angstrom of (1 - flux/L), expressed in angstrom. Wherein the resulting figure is 0.7 angstrom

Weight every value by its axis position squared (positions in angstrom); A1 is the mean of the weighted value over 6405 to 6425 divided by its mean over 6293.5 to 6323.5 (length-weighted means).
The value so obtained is 1.09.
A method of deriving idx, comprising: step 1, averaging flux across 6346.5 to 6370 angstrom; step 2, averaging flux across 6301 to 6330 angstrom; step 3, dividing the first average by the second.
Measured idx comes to 1.12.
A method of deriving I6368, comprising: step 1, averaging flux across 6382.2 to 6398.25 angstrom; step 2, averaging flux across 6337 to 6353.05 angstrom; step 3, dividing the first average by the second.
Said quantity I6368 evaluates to 0.93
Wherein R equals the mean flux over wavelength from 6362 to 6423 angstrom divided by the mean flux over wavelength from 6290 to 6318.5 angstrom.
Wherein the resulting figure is 1.01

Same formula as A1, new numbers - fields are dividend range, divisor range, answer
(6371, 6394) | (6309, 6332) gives 1.01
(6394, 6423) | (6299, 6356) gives 1.05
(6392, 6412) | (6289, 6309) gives 1.03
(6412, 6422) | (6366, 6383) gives 1.09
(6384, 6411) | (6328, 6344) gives 1.00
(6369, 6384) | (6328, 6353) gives 0.93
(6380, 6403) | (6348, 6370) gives 0.91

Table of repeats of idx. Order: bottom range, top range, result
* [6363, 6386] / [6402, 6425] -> 1.07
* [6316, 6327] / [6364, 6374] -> 1.05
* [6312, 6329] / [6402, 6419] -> 1.08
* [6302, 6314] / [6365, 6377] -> 1.05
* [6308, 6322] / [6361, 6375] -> 1.07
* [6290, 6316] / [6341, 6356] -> 1.06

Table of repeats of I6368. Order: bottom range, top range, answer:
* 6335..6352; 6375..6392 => 0.92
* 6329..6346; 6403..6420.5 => 1.02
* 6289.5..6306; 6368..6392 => 0.95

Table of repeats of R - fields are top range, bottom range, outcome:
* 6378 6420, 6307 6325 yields 1.03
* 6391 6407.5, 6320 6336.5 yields 1.02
